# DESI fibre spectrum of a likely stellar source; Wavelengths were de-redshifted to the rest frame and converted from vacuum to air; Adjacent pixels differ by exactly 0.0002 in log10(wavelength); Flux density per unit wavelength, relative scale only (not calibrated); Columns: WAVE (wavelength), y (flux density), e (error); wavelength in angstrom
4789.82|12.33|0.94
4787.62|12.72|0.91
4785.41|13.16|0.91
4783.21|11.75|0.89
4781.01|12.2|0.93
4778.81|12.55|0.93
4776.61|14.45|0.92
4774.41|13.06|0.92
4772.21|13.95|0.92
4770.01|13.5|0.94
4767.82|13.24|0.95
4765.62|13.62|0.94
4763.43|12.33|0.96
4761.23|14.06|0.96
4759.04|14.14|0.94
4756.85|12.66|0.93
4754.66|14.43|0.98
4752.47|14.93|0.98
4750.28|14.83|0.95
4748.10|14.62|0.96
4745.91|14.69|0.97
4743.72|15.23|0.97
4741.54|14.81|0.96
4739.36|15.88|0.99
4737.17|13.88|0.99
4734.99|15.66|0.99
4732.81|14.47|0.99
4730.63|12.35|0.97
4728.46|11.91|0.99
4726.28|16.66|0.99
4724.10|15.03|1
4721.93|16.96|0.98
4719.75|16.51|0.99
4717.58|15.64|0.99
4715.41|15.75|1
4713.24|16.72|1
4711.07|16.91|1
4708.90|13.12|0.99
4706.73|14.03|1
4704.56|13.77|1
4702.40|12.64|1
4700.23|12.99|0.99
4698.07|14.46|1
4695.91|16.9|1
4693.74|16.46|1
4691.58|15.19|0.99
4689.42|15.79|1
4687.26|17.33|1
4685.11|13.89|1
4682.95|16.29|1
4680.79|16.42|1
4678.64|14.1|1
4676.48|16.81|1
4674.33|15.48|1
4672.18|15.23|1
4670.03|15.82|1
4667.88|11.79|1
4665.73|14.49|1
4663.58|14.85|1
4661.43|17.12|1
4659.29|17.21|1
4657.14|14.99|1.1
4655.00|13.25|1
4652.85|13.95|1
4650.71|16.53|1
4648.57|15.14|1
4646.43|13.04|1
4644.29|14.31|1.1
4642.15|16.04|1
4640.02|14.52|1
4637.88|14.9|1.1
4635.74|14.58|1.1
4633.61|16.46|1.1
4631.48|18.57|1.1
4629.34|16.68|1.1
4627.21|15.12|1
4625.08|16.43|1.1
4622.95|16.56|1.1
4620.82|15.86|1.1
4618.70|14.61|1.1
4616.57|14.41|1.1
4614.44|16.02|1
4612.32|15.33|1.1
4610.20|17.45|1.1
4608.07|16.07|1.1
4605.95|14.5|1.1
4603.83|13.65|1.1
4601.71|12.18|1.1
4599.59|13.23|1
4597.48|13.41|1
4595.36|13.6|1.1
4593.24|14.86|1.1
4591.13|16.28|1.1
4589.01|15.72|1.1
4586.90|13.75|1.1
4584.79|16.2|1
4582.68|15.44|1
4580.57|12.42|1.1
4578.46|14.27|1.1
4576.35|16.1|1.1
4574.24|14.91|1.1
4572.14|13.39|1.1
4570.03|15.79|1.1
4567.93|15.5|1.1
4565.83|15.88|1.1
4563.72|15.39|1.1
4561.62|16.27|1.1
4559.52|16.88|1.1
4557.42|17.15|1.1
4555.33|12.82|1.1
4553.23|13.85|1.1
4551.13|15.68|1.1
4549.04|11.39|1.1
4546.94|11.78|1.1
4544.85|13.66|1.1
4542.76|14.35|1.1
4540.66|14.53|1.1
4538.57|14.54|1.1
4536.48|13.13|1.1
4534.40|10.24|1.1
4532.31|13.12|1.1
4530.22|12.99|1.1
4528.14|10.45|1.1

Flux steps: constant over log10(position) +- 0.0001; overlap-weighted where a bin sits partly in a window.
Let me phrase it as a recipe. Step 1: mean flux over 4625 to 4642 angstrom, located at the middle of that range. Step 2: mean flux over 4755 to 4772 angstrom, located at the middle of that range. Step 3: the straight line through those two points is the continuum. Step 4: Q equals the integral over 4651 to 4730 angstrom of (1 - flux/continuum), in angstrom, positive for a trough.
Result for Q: -2.0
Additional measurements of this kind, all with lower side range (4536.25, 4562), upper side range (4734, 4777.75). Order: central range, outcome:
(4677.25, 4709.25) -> -1.64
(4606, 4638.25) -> -3.74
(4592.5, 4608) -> 0.55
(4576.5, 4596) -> -0.73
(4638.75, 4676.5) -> -1.96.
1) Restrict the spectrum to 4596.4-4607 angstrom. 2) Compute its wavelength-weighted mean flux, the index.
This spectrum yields 13.4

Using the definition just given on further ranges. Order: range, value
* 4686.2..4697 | 16.3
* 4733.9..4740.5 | 15.1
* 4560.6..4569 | 15.8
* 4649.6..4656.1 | 14.6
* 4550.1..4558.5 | 14.9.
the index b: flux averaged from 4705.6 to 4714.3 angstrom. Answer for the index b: 15.2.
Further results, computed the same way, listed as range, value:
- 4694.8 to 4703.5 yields 14.3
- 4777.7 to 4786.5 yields 12.4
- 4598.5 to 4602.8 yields 12.7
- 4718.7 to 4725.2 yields 16.2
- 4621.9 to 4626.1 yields 16.5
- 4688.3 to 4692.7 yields 15.5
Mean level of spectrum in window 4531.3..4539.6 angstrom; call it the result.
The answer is 12.8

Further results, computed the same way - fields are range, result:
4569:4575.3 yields 14.7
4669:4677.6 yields 15.8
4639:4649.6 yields 14.6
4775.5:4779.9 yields 13.5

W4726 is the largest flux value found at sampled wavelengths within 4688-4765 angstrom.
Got 16.96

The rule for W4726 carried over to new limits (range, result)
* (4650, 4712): 17.33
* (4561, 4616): 17.45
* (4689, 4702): 16.9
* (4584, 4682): 18.57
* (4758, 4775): 14.14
